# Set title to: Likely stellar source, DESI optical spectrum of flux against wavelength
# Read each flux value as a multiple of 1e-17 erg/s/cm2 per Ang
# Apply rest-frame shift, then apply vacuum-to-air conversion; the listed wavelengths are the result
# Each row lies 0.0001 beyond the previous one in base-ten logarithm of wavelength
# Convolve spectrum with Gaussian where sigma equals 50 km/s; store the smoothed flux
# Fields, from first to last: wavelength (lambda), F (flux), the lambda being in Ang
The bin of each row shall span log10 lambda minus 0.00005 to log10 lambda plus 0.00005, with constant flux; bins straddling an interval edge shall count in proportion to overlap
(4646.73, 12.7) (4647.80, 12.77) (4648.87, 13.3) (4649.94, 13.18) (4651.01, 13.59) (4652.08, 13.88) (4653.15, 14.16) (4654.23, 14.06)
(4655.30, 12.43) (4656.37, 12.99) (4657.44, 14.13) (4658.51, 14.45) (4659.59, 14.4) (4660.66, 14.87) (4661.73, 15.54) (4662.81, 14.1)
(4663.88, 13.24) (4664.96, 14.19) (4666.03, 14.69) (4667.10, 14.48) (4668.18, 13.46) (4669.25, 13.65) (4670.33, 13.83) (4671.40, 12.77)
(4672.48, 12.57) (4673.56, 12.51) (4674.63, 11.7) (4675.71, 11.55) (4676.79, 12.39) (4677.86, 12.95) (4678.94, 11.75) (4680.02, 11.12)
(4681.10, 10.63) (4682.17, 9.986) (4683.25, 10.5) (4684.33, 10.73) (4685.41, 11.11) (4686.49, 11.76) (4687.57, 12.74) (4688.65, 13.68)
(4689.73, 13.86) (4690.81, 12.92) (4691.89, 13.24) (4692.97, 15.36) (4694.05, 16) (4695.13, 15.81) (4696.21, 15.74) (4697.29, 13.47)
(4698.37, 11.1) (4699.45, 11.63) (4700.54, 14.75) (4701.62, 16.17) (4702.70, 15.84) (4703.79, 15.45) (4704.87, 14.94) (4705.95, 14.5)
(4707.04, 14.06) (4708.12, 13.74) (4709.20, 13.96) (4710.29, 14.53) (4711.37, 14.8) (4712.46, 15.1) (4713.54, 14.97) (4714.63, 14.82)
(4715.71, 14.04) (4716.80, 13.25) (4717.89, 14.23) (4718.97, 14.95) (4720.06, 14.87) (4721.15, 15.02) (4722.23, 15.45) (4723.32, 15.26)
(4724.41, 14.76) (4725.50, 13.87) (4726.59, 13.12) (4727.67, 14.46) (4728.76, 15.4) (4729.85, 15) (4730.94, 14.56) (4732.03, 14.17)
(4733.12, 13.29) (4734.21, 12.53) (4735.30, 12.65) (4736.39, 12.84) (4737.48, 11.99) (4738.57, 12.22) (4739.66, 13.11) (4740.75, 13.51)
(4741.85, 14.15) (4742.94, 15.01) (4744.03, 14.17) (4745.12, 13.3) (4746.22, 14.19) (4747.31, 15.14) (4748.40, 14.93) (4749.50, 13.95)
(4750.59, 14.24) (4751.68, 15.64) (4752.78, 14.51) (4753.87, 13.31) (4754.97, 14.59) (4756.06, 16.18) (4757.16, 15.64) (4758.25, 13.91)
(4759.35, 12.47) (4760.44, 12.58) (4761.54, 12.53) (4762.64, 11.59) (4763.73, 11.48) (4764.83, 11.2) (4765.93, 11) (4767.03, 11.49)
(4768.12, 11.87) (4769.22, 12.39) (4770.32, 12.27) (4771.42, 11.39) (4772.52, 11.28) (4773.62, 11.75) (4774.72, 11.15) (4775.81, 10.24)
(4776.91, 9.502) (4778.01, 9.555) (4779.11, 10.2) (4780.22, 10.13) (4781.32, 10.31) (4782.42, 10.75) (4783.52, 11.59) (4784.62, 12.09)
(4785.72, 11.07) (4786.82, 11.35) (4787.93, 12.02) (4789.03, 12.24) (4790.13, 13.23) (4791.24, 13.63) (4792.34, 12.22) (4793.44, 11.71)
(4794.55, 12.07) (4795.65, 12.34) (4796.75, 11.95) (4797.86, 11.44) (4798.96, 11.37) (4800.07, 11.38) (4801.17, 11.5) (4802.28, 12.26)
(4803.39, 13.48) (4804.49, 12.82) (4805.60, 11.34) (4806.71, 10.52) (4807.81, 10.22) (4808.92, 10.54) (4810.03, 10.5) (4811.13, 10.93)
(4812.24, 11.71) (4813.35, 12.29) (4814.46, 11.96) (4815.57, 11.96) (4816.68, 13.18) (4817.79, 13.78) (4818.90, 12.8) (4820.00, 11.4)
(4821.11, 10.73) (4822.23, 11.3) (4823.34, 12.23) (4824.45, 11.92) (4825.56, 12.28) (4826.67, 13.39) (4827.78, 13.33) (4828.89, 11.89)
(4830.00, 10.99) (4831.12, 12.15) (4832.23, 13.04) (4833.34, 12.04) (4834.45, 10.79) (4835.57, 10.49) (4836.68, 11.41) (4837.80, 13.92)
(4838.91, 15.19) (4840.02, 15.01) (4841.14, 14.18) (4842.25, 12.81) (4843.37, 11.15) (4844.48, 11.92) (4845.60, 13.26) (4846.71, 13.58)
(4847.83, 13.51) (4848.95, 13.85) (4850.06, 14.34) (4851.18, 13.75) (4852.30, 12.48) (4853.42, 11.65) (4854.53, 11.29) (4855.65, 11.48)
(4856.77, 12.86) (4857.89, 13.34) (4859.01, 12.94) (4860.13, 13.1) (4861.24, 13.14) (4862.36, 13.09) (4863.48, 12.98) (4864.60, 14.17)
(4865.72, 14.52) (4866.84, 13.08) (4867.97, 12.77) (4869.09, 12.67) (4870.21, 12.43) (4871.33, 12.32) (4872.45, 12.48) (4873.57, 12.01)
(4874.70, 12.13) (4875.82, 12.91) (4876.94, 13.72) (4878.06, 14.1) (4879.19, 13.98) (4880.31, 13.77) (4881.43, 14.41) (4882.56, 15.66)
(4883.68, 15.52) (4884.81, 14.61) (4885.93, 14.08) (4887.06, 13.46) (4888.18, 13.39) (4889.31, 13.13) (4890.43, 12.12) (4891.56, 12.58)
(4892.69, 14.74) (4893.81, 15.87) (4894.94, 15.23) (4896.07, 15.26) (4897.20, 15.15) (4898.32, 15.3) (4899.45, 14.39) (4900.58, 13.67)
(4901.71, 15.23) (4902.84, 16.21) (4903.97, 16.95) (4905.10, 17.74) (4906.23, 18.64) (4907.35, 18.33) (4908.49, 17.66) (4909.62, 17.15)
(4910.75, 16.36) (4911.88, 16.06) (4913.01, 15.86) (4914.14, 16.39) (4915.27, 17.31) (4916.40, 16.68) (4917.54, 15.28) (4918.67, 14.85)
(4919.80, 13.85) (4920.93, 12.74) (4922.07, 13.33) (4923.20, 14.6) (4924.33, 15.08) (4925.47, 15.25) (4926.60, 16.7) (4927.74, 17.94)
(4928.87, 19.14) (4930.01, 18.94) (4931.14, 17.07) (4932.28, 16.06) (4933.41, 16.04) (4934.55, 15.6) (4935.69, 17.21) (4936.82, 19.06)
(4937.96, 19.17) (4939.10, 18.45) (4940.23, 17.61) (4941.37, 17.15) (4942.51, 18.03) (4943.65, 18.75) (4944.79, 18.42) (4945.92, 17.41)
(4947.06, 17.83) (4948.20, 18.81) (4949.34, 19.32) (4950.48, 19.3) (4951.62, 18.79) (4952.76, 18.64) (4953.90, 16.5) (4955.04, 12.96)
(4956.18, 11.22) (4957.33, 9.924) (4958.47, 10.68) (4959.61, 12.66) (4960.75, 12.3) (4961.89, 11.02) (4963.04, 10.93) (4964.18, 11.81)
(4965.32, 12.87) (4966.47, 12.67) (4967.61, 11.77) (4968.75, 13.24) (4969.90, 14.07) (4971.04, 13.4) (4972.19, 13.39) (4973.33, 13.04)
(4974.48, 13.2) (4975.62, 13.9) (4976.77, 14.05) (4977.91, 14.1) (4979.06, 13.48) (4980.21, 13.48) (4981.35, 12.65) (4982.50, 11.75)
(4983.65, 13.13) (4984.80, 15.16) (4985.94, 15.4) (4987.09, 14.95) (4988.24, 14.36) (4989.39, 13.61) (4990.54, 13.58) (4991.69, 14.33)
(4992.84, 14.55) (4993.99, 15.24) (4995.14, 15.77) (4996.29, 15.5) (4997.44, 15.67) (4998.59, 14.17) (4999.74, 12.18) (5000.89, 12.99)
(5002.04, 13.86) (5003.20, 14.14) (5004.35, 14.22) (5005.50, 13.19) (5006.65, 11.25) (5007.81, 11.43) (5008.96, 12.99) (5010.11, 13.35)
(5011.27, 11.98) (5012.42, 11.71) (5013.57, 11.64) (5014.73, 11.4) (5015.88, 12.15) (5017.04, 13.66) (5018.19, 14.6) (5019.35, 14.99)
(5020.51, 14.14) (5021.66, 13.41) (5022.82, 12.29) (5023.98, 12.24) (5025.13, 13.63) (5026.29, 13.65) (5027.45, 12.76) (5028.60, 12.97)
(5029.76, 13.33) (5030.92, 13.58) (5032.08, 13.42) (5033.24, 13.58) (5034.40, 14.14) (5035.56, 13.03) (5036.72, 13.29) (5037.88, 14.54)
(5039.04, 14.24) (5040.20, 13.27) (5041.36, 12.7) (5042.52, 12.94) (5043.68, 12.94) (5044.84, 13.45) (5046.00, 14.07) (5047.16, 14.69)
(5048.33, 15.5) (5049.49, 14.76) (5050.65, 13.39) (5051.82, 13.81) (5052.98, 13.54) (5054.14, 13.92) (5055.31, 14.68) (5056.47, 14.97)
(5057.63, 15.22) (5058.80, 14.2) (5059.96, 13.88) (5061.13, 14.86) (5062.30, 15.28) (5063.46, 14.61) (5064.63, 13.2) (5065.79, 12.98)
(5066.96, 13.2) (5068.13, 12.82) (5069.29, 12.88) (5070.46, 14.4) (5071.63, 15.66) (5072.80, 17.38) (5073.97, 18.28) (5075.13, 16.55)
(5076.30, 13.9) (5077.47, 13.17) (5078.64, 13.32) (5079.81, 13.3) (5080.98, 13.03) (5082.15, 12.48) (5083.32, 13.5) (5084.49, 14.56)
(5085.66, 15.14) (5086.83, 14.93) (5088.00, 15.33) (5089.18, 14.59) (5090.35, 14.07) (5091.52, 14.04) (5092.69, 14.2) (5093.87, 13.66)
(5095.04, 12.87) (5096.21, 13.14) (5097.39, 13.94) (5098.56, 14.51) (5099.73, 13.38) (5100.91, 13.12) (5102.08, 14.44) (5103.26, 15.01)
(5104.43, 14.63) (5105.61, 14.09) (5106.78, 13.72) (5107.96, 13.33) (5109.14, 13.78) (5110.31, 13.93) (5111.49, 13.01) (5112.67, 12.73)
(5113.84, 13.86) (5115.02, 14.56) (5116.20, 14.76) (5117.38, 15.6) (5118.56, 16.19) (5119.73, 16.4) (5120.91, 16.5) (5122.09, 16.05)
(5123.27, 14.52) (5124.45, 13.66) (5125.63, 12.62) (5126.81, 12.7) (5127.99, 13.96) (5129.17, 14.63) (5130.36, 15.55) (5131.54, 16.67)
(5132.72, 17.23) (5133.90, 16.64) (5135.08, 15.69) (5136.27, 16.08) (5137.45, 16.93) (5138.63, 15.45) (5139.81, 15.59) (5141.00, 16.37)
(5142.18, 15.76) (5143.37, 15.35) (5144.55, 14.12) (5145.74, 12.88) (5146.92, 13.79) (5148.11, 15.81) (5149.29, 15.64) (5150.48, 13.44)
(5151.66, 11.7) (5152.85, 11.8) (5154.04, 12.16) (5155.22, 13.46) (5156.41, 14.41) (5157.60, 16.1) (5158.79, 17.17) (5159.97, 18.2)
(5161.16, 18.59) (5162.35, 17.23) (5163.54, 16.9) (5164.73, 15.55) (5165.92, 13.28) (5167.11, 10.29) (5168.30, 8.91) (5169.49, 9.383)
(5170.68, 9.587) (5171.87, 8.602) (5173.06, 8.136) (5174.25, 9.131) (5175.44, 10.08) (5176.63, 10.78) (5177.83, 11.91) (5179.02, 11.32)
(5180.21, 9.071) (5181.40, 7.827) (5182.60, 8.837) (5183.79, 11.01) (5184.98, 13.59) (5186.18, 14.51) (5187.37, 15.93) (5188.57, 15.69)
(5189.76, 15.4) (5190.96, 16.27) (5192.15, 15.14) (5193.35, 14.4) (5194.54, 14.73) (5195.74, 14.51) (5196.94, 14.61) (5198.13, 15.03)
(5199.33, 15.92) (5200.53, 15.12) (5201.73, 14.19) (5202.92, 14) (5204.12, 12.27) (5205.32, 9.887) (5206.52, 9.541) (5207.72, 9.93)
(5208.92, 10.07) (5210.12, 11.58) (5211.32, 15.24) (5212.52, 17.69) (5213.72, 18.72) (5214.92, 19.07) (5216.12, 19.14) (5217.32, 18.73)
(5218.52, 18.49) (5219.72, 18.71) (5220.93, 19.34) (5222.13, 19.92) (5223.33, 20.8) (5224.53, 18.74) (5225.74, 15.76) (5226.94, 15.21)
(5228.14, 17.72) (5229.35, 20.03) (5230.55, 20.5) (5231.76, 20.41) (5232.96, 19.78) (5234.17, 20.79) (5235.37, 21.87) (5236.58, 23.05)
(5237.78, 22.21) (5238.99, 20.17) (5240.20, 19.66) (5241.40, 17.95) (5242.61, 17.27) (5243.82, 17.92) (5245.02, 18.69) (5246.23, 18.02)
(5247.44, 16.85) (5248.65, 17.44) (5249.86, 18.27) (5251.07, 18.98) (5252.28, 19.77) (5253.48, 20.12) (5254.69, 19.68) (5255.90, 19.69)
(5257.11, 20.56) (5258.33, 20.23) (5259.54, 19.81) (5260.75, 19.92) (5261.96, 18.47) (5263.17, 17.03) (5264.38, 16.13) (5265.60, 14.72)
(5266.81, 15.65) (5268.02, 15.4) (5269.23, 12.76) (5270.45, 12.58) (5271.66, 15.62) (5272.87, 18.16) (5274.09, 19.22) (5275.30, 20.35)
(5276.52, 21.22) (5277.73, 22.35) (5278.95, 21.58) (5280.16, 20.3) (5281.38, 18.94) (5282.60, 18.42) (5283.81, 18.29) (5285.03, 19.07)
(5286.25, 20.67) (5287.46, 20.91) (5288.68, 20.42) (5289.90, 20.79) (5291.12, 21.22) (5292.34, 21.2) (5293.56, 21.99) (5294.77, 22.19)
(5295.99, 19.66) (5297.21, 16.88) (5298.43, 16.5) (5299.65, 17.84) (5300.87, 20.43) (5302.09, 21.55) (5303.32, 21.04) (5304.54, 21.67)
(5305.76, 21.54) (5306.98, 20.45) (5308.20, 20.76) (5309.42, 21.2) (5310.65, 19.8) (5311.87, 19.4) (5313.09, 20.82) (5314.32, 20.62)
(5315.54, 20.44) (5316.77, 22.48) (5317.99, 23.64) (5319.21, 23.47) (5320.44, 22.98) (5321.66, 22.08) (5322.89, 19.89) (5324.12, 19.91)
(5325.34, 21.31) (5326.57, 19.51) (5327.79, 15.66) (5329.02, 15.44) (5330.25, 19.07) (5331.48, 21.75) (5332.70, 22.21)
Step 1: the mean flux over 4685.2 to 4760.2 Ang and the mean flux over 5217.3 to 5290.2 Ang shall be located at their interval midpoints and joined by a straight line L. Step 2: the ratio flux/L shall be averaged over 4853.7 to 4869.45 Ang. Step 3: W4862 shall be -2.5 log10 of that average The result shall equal 0.19 mag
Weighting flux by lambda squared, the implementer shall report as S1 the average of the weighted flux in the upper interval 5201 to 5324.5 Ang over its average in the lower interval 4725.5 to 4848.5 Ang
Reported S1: 1.8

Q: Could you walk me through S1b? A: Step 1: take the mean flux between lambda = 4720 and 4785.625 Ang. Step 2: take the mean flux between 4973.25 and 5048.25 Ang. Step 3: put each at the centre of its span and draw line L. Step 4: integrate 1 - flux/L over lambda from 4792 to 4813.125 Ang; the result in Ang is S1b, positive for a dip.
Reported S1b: 2.4 Ang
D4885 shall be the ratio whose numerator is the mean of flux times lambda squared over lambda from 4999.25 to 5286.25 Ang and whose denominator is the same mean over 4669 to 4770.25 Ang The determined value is 1.3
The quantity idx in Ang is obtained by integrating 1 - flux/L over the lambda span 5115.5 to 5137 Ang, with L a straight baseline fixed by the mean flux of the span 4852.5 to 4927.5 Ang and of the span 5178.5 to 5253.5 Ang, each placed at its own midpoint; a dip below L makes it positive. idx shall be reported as 0.7 Ang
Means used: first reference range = 14.4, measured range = 15.3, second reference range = 16.4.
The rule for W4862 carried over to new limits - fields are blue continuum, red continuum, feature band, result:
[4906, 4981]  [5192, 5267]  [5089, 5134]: 0.156 mag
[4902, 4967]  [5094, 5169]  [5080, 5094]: 0.060 mag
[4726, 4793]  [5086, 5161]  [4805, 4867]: 0.059 mag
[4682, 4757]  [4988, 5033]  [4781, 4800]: 0.171 mag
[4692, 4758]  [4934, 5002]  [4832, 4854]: 0.128 mag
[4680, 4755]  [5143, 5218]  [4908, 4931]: -0.171 mag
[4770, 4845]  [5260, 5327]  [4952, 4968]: 0.133 mag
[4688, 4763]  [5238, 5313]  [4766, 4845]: 0.248 mag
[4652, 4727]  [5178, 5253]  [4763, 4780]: 0.260 mag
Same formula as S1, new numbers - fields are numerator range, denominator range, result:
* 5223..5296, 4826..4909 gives 1.63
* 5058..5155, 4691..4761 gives 1.18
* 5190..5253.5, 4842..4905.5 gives 1.44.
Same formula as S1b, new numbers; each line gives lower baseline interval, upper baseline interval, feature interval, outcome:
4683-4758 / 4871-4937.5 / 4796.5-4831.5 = 6.8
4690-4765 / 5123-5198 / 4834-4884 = 3.2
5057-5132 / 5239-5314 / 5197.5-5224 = 2.7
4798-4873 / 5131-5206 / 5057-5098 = -2.7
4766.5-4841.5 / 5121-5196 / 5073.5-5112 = -1.8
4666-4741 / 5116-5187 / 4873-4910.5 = -3.2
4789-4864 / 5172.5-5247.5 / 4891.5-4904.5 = -2.2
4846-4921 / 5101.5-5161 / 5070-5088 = 0.0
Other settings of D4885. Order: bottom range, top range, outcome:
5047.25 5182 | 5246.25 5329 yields 1.49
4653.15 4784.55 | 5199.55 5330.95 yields 1.75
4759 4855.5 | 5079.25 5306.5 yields 1.56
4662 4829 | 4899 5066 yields 1.24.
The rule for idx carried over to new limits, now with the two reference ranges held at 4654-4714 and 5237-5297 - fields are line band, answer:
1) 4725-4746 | 0.50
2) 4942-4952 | -1.60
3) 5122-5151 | 4.35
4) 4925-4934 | -0.77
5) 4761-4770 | 1.62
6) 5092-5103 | 2.30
